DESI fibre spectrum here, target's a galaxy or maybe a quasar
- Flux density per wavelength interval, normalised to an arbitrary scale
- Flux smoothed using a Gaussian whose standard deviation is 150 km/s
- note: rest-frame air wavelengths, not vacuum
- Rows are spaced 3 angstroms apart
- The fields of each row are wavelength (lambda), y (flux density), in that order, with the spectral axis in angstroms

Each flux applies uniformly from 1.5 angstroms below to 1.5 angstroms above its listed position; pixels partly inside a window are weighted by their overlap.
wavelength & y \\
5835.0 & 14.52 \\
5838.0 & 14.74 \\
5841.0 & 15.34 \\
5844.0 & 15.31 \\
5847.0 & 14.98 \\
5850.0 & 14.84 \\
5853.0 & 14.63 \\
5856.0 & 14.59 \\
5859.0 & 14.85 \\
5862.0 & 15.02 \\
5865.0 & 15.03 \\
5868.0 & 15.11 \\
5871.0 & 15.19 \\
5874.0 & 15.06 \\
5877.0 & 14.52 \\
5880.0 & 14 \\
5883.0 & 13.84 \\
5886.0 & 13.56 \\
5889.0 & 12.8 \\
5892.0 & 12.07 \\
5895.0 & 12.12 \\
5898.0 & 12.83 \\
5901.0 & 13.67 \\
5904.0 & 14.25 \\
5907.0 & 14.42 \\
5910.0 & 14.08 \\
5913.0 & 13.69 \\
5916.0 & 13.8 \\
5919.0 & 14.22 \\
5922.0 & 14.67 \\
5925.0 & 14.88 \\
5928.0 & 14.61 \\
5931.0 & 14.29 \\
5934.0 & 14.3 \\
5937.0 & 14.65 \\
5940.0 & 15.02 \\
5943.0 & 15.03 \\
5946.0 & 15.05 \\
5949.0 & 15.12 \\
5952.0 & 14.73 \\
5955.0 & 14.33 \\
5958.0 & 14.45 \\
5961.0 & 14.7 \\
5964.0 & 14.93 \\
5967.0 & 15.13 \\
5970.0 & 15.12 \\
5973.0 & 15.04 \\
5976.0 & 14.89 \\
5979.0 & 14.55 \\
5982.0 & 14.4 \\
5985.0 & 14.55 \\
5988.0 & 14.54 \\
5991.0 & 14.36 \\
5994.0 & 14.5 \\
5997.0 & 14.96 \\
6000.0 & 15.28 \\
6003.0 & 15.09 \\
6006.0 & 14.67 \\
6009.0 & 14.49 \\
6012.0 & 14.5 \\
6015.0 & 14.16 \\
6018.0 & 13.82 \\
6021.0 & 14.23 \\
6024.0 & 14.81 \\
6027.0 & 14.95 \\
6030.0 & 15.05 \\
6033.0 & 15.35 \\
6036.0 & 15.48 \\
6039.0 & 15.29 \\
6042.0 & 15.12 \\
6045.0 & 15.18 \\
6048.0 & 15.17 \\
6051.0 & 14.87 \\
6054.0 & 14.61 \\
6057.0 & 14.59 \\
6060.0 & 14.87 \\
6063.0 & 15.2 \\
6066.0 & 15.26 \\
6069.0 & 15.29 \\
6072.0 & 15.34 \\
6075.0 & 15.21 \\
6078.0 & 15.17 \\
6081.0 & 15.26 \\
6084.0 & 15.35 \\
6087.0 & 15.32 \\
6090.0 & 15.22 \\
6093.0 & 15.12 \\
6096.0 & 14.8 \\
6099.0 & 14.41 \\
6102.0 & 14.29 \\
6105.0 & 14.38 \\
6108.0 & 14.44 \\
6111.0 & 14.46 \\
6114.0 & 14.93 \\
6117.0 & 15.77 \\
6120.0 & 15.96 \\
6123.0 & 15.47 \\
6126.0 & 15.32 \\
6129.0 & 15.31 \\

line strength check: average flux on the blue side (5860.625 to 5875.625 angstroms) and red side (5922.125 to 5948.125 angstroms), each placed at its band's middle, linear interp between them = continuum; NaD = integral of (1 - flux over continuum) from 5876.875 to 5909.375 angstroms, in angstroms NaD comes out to 3.3 angstroms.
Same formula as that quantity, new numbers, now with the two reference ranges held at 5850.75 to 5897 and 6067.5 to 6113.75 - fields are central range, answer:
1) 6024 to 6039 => -0.5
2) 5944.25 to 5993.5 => -0.8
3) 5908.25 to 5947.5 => -0.4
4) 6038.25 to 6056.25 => -0.3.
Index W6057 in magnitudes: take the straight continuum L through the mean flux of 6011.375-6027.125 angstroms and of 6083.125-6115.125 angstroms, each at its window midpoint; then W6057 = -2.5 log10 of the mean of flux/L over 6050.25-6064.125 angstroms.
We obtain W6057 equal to -0.02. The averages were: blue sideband 14.4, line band 14.8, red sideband 14.8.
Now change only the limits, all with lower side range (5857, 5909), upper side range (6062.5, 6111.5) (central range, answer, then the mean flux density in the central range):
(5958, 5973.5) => -0.04 mag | 14.9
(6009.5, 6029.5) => 0.02 mag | 14.4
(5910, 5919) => 0.02 mag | 13.9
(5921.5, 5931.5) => -0.03 mag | 14.6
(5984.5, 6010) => -0.01 mag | 14.7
